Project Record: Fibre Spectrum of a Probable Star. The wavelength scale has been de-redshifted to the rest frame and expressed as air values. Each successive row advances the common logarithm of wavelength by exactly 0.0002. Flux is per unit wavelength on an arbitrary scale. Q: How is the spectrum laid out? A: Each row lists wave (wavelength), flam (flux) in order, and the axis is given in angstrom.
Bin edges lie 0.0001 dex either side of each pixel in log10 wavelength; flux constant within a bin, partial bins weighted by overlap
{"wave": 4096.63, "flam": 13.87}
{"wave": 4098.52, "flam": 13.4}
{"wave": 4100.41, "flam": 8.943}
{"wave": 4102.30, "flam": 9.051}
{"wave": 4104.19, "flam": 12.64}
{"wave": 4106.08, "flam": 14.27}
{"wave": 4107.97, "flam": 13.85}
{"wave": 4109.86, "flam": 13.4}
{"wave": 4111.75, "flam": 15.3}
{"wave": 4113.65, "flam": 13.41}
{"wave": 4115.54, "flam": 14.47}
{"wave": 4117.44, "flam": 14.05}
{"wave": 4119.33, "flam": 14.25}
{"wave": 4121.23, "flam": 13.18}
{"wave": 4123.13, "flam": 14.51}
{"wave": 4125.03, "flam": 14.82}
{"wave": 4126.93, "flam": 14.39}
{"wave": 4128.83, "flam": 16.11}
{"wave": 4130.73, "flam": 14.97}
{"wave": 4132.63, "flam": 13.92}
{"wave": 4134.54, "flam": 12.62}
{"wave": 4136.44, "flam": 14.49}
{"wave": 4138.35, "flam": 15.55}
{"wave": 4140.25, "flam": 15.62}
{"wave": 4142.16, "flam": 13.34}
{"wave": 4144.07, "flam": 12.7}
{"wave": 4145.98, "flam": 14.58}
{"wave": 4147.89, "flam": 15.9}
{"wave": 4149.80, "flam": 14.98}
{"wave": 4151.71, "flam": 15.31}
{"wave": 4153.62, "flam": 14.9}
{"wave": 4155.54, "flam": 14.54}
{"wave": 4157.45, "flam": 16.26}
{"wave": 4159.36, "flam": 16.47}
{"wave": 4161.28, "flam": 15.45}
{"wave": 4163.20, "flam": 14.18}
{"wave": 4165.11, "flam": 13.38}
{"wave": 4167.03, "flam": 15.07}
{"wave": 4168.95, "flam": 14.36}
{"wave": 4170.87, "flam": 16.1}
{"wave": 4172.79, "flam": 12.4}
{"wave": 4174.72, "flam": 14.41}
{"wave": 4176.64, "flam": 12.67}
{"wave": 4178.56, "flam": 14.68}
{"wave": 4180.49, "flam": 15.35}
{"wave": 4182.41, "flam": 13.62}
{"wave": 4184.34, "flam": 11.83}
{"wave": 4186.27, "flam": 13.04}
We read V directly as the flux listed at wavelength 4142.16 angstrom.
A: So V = 13.34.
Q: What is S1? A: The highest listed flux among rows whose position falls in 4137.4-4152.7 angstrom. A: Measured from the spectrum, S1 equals 15.9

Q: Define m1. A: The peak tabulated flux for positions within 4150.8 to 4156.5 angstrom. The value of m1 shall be 15.31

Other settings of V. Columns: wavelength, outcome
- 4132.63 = 13.92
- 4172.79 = 12.4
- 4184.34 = 11.83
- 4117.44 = 14.05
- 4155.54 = 14.54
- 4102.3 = 9.051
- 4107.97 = 13.85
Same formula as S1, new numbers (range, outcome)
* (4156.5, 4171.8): 16.47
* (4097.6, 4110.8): 14.27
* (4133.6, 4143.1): 15.62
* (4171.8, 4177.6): 14.41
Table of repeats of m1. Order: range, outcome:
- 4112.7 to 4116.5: 14.47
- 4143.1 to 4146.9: 14.58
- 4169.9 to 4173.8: 16.1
